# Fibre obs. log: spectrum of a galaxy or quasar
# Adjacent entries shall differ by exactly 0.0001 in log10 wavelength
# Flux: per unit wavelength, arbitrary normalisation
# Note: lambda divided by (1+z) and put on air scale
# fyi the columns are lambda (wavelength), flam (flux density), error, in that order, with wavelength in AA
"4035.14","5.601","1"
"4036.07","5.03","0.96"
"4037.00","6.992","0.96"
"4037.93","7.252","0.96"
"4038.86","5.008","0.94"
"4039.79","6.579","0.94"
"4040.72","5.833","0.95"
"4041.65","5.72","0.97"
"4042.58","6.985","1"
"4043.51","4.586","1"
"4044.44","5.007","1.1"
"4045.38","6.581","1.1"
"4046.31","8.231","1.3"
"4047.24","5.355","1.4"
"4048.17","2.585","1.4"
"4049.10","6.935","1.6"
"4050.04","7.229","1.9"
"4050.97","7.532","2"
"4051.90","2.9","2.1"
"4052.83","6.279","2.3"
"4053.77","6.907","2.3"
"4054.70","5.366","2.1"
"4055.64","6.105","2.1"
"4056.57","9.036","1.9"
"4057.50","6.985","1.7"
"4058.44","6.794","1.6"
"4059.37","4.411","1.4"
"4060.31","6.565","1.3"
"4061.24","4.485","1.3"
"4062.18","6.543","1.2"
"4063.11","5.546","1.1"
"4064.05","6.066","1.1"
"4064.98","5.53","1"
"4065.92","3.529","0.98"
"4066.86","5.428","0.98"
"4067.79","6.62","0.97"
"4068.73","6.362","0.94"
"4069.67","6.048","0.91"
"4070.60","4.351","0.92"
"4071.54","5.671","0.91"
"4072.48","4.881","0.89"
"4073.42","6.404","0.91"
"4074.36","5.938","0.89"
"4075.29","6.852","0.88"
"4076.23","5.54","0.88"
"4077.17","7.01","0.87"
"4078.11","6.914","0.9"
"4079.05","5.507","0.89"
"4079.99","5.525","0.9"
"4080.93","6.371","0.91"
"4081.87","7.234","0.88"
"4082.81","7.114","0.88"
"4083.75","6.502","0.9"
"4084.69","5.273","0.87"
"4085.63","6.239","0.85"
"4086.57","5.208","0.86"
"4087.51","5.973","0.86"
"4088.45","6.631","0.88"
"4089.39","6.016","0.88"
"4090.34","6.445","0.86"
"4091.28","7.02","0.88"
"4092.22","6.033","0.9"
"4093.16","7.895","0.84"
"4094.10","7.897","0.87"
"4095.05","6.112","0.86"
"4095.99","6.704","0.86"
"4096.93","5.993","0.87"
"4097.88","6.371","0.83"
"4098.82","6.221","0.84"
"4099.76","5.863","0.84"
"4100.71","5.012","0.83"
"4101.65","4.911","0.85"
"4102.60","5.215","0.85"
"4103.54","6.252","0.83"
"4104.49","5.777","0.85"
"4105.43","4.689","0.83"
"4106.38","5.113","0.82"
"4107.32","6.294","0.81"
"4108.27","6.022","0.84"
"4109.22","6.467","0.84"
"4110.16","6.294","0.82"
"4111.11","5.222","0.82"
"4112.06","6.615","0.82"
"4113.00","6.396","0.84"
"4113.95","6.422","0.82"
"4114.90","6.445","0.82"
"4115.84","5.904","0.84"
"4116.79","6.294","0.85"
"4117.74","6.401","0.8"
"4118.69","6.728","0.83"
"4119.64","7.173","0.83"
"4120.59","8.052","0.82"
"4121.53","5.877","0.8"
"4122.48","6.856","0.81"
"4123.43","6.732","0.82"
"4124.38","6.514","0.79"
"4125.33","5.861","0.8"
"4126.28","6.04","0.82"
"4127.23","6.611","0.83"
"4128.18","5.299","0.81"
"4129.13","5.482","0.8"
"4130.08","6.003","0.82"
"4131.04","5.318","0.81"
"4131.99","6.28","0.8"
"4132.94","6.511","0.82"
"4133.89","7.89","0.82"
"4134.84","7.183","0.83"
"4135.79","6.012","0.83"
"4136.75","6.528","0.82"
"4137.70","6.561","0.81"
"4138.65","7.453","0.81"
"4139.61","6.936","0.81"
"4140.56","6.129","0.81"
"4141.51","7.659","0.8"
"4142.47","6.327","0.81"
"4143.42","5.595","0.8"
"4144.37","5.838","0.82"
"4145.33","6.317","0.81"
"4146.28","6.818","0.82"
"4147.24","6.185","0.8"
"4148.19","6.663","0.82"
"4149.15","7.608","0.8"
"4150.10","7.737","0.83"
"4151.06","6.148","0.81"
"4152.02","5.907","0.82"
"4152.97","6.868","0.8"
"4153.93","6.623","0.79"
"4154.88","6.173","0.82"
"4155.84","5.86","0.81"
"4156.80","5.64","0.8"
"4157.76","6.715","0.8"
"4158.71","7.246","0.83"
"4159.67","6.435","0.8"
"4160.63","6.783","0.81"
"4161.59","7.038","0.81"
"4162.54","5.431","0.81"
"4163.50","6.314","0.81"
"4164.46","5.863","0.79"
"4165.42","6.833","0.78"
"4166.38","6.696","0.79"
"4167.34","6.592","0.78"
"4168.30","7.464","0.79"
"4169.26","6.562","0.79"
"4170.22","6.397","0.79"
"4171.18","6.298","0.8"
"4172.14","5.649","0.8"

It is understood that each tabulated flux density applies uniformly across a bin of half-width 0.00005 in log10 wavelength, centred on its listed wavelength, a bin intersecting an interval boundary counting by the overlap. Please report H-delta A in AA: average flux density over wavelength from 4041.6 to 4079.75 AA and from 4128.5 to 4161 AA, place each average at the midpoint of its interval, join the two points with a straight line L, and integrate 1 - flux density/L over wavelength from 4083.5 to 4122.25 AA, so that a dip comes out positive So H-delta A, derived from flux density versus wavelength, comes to 0.1 AA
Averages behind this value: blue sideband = 5.93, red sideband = 6.51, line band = 6.2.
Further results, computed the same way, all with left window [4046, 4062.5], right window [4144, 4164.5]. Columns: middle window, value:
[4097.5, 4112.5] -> 1.3 AA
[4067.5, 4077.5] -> 0.4 AA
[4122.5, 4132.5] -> 0.5 AA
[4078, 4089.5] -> 0.1 AA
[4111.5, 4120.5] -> -0.3 AA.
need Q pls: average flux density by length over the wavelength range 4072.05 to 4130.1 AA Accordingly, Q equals 6.21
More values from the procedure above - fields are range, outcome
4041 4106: 6.02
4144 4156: 6.54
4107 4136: 6.36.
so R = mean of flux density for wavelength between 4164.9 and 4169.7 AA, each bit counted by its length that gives 6.82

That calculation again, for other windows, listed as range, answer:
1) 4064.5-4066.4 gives 4.54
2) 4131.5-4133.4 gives 6.4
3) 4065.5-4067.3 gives 4.48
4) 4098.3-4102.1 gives 5.53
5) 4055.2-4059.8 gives 6.7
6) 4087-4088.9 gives 6.28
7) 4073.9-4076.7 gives 6.12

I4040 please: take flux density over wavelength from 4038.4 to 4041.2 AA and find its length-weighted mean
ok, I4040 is 5.81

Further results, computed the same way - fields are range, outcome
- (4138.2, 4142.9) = 6.89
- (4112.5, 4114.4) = 6.43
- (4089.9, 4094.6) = 7.06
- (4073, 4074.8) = 6.16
